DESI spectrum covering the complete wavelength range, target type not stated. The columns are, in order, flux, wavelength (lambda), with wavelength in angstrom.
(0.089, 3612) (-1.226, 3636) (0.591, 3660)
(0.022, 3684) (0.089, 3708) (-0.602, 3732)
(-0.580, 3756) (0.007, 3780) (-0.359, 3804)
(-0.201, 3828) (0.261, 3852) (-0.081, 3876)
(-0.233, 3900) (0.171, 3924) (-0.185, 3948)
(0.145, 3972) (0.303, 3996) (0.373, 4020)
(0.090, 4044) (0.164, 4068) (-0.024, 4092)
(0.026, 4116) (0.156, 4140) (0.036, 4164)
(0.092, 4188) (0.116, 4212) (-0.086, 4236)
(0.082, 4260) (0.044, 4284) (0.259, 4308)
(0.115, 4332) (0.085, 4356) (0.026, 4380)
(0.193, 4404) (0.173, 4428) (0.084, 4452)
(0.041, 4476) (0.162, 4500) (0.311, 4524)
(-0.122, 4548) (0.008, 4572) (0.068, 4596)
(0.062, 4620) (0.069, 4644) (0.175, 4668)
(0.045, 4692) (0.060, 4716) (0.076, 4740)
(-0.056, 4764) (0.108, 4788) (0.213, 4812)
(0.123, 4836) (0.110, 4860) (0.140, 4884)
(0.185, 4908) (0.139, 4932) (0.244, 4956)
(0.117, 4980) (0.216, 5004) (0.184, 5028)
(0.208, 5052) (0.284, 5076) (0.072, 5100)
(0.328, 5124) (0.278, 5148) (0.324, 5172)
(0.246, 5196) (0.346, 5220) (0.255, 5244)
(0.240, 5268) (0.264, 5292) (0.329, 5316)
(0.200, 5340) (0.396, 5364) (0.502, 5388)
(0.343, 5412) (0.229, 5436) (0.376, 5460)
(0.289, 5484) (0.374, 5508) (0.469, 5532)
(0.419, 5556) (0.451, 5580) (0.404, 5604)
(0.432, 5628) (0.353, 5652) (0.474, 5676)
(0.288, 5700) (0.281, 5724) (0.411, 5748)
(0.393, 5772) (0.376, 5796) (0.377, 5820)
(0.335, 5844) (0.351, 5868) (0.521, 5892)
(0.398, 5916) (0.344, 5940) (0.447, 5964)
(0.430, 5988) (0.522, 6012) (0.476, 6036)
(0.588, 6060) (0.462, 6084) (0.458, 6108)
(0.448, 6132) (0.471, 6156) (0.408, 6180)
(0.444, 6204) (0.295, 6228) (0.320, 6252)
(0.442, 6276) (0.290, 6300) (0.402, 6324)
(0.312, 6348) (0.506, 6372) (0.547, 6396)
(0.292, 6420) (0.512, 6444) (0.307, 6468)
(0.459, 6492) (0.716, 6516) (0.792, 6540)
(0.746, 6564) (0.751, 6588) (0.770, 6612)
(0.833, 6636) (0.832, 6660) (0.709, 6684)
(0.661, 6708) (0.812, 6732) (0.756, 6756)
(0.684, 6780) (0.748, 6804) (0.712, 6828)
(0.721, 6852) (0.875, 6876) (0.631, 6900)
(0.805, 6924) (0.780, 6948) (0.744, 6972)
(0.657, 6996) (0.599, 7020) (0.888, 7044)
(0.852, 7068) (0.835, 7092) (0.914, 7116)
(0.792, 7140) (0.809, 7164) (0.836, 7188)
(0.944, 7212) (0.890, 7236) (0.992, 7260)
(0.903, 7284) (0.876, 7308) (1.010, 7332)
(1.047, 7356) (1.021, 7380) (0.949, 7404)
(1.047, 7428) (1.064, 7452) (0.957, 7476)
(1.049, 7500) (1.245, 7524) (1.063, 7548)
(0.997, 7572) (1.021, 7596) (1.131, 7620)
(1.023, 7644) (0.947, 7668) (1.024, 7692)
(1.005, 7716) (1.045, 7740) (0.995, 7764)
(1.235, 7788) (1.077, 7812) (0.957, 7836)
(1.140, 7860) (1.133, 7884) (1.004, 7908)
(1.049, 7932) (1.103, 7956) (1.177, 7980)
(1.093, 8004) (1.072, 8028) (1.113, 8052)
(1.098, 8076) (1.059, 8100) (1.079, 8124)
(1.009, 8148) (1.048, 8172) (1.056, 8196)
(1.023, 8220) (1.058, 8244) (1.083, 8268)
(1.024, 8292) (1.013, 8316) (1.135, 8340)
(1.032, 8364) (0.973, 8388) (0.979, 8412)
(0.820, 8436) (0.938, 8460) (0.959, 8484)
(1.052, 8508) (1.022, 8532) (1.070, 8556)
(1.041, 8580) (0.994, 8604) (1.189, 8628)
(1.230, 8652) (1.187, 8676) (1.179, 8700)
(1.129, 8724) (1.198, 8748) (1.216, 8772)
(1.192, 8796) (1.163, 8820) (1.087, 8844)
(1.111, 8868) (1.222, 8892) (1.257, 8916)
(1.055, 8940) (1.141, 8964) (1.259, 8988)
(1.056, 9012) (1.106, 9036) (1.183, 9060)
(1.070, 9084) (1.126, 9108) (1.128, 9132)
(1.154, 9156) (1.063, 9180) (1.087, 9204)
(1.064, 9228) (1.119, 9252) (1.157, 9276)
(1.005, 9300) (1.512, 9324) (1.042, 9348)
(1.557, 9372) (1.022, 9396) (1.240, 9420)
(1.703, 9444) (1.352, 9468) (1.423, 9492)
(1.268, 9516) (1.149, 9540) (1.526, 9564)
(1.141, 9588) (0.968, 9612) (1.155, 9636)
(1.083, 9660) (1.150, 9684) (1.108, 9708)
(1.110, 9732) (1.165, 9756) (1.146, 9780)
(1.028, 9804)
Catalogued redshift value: 0.631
